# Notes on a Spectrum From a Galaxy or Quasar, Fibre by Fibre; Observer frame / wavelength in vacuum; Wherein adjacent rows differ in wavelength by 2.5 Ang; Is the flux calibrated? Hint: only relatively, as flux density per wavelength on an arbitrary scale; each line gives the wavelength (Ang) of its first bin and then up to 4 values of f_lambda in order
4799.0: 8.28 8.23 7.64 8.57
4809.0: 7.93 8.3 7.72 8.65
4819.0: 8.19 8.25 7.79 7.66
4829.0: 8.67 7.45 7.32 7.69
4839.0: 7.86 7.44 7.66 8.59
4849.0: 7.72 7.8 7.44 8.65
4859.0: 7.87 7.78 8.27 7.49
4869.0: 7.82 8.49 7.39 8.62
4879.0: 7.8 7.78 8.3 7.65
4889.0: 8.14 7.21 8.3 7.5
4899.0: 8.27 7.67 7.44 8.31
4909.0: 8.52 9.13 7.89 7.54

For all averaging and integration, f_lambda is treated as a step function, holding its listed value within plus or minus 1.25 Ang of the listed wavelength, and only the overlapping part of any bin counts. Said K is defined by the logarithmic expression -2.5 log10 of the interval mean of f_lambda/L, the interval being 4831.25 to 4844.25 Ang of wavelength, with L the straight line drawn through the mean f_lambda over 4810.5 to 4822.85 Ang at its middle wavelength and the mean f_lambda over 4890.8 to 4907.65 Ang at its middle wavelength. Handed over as 0.08 mag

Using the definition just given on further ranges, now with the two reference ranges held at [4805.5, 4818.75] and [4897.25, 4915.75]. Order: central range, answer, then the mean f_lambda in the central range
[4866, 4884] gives 0.028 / 7.96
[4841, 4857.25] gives 0.040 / 7.9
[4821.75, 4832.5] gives 0.037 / 7.94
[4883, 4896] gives 0.036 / 7.89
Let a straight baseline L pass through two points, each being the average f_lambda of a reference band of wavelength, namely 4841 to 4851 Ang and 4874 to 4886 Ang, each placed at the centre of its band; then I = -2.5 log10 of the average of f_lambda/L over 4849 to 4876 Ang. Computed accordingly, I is 0.00 mag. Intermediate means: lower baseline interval 7.88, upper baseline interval 8.02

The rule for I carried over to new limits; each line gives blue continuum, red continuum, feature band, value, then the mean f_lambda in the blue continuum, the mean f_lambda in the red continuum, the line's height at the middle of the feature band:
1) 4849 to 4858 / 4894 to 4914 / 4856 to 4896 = 0.01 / 7.93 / 8.12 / 8.01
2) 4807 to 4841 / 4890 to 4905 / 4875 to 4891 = -0.03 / 7.96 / 7.74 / 7.79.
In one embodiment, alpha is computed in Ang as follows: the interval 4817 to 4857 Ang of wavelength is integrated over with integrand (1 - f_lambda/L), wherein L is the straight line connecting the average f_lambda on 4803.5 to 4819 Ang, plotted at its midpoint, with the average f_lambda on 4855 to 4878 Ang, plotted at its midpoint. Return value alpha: 1.1 Ang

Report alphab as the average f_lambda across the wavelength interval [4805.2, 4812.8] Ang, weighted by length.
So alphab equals 8.26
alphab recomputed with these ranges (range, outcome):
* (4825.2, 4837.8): 7.76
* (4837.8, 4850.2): 7.85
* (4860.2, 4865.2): 8.02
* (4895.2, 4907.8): 7.84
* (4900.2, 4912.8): 8.21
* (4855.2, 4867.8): 8.01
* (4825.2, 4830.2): 8.16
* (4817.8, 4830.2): 8.11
